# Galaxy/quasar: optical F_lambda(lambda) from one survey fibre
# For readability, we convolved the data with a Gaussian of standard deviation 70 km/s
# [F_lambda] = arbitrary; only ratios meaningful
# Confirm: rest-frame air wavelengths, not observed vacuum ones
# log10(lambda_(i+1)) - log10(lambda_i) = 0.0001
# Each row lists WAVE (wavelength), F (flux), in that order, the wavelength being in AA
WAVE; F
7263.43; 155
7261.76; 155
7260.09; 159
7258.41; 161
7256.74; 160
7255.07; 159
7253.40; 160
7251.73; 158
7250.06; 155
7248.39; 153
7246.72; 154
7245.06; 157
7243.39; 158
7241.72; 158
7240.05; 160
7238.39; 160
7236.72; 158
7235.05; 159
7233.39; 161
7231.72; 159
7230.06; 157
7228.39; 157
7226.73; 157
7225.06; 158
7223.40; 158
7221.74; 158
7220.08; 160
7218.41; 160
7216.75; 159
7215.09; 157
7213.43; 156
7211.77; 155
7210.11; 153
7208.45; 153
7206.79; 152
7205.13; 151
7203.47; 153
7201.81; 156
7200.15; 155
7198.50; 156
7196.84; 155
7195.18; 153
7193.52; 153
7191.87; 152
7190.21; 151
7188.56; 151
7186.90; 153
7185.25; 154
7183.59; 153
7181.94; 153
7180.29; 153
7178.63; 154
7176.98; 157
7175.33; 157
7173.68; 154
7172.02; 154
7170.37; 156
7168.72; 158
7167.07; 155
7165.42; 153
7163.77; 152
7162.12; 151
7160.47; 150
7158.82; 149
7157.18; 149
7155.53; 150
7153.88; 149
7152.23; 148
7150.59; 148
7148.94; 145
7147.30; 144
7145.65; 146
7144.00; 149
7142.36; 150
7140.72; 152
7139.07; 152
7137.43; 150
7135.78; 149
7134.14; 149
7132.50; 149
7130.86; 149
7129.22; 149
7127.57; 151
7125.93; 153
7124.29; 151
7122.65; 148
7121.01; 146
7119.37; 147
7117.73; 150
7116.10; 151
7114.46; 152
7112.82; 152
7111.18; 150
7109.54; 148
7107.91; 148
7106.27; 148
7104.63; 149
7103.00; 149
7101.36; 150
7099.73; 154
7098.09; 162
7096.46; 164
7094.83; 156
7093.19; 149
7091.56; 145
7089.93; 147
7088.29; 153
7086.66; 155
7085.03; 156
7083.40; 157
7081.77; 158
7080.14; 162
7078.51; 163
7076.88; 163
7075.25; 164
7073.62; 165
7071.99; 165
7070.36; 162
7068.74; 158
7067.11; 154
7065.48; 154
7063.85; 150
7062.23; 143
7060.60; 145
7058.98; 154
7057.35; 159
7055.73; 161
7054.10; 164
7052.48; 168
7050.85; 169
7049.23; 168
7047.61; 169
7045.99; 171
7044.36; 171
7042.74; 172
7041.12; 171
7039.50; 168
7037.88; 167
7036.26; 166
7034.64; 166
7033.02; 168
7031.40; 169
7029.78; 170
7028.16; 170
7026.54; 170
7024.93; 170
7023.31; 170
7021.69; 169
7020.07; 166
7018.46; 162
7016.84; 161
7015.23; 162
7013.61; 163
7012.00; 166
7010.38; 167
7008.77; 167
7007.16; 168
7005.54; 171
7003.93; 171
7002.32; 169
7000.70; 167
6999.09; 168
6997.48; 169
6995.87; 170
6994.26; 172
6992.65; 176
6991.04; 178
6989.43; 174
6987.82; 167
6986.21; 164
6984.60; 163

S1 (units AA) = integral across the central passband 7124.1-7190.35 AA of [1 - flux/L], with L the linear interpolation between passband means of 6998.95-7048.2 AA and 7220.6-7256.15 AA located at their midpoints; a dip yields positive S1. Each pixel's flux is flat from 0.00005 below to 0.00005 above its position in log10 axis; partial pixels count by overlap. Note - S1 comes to 4.27 AA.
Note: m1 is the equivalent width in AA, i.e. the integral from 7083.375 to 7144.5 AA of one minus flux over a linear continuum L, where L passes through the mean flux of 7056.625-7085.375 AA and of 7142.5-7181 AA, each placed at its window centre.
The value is 1.4 AA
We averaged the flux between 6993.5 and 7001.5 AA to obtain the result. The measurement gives 169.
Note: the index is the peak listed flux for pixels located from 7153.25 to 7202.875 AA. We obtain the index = 158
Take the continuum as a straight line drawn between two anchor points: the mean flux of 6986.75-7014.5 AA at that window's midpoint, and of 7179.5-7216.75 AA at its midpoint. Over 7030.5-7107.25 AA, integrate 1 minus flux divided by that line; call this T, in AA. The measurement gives 2.1 AA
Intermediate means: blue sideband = 169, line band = 160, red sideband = 154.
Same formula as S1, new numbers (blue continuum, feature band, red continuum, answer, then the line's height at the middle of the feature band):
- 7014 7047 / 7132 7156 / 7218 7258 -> 2.1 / 163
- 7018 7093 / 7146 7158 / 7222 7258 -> 0.9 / 160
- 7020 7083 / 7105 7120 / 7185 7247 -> 1.1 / 161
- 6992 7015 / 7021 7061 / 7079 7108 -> -1.1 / 162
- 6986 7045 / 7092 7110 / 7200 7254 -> 1.3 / 164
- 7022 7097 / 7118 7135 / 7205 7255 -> 1.1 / 160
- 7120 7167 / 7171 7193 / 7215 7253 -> -0.1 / 153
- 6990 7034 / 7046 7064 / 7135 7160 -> 0.3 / 162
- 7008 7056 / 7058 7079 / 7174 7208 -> 0.9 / 164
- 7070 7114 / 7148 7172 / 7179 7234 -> 0.6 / 155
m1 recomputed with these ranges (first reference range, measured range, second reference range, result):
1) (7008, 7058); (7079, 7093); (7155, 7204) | 0.7 AA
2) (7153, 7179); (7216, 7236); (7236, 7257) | -0.3 AA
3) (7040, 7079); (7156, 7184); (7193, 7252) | 0.8 AA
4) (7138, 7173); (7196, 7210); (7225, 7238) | 0.1 AA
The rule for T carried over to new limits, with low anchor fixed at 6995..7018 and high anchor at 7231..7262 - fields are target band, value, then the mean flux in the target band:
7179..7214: 1.4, 153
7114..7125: 0.9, 149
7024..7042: -0.3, 169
